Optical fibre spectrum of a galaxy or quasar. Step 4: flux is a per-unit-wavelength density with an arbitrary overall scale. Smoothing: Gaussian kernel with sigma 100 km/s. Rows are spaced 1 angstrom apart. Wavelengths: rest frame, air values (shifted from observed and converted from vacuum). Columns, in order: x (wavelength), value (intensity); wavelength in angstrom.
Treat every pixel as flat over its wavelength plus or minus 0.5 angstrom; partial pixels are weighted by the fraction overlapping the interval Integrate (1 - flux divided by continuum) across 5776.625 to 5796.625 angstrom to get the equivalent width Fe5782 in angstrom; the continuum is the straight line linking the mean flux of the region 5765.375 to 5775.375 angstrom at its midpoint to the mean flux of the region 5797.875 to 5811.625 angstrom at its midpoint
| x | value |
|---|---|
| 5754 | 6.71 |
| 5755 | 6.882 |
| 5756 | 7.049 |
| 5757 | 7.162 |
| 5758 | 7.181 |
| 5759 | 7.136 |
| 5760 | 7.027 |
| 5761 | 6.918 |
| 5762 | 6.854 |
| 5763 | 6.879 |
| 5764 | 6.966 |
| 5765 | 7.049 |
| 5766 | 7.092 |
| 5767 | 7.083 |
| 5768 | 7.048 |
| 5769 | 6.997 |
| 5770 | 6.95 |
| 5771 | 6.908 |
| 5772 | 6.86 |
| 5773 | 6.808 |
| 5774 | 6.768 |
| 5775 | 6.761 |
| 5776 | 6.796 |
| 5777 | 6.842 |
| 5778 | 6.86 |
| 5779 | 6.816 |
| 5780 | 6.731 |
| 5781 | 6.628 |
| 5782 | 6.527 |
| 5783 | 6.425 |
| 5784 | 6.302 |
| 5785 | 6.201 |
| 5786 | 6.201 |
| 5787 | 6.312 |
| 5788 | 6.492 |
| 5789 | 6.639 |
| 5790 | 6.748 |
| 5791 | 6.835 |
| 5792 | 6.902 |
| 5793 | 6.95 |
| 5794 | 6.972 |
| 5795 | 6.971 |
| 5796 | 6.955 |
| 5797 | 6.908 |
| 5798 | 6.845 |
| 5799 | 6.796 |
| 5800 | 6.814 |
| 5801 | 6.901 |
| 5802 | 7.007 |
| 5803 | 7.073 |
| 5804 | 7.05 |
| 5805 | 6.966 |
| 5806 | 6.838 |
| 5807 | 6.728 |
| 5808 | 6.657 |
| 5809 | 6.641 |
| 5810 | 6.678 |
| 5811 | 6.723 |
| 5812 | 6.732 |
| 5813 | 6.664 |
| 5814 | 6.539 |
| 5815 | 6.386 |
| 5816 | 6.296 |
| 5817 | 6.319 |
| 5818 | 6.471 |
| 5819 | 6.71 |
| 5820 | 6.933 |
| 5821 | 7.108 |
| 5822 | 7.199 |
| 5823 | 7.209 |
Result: 0.6 angstrom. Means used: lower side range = 6.93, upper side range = 6.84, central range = 6.67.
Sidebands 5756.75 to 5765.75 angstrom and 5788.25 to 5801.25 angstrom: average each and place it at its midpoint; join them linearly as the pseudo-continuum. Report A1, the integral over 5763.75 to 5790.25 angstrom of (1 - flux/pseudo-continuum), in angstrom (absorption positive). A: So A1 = 0.81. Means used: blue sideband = 7.02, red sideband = 6.86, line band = 6.73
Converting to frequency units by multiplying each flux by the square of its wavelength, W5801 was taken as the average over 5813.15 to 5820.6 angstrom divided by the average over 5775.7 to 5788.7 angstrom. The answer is 1.0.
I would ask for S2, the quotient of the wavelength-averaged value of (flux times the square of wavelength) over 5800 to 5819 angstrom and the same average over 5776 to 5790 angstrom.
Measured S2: 1.0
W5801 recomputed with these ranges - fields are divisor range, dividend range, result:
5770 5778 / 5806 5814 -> 0.99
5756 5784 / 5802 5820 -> 0.99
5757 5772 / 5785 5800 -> 0.97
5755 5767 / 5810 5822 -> 0.97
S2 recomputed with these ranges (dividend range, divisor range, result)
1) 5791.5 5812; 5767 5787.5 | 1.03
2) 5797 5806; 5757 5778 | 1.01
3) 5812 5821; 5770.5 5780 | 0.98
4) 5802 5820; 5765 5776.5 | 0.98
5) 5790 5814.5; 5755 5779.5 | 1.00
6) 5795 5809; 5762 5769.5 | 0.99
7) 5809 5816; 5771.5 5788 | 1.01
